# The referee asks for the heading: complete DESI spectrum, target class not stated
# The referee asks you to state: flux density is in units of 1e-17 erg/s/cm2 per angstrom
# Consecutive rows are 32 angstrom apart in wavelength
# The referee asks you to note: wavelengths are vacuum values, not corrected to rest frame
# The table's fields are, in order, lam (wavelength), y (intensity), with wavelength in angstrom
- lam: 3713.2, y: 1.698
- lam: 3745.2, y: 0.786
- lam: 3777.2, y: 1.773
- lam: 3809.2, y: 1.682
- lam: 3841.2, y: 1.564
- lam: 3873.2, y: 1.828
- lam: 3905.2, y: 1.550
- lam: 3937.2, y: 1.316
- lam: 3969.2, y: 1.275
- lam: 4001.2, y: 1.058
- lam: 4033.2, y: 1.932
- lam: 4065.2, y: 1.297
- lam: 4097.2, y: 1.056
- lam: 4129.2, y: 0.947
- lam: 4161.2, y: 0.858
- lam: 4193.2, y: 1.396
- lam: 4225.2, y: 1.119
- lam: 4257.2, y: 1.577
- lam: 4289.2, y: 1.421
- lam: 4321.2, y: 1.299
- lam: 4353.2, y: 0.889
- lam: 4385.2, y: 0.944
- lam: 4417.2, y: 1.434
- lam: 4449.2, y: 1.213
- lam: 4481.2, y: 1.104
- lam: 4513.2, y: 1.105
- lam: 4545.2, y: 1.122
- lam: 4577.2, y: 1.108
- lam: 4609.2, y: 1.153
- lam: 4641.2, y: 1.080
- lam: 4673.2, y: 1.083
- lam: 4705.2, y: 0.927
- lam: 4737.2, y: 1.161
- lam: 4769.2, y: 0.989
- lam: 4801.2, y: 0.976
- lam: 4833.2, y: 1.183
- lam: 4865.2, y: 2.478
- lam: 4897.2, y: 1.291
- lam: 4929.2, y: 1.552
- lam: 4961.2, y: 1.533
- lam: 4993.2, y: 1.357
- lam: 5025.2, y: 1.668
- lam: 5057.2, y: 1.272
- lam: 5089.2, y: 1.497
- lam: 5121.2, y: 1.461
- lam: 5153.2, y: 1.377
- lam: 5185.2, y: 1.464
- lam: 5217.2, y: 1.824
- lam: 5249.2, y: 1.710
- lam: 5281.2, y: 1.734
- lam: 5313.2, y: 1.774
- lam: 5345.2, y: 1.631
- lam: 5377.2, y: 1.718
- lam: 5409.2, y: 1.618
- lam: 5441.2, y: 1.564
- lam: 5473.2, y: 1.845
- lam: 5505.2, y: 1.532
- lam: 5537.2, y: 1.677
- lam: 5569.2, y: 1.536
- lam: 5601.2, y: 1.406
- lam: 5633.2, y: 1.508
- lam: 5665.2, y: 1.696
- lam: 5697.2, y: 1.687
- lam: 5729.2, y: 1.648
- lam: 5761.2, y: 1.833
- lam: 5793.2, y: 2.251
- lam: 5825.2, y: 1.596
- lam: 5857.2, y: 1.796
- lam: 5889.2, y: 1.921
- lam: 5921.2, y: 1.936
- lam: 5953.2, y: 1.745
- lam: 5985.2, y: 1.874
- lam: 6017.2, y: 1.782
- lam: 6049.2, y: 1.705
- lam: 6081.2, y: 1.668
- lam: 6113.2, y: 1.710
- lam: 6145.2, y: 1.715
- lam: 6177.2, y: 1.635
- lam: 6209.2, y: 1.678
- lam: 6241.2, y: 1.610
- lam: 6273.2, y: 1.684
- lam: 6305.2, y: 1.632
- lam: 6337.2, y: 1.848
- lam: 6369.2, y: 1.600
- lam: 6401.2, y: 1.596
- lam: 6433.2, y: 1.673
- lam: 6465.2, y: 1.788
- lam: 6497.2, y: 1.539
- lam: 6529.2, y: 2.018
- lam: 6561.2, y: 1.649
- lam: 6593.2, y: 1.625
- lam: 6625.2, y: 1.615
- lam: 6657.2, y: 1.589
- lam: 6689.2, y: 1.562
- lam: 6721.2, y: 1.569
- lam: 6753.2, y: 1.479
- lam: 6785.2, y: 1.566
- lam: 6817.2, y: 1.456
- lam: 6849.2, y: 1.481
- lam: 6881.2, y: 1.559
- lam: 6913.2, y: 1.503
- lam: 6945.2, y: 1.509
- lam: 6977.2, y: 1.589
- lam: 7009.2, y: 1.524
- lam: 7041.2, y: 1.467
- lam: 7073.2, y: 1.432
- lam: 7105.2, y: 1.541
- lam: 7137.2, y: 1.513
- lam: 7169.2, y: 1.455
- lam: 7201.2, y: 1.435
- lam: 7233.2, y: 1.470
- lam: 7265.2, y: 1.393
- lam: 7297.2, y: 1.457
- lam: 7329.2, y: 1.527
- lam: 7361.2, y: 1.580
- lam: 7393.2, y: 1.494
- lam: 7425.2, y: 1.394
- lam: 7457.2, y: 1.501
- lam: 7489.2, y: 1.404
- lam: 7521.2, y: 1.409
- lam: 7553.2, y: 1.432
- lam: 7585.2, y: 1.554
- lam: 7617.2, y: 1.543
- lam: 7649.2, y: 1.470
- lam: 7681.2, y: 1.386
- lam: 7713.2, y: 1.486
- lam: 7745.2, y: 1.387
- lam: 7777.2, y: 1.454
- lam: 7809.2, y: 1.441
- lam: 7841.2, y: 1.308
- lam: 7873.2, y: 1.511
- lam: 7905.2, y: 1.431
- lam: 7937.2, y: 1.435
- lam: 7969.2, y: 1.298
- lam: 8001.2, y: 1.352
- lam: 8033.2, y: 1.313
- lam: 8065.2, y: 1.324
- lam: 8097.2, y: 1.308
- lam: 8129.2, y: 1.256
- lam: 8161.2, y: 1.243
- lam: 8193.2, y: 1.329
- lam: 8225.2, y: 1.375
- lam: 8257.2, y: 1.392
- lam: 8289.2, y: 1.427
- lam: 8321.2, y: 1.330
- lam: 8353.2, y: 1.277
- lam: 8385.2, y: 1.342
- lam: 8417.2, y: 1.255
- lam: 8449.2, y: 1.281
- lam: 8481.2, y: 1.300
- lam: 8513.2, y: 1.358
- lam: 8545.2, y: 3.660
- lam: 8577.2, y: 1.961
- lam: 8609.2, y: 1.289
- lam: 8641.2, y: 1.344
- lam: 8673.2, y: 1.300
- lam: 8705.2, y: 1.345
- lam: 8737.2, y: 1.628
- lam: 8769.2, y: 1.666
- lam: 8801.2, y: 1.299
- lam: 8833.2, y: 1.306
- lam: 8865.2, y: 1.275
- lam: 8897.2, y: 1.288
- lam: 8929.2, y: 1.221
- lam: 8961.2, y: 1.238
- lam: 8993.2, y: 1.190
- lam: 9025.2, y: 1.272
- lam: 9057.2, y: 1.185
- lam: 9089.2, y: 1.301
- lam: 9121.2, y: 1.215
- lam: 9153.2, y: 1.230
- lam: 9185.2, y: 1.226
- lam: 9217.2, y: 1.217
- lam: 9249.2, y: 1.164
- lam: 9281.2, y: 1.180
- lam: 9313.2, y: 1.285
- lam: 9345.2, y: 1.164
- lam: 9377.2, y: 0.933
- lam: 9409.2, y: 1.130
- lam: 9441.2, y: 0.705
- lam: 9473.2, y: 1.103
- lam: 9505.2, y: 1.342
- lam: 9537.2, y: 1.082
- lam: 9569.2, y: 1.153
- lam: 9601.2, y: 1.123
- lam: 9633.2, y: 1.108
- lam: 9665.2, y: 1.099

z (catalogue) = 0.303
